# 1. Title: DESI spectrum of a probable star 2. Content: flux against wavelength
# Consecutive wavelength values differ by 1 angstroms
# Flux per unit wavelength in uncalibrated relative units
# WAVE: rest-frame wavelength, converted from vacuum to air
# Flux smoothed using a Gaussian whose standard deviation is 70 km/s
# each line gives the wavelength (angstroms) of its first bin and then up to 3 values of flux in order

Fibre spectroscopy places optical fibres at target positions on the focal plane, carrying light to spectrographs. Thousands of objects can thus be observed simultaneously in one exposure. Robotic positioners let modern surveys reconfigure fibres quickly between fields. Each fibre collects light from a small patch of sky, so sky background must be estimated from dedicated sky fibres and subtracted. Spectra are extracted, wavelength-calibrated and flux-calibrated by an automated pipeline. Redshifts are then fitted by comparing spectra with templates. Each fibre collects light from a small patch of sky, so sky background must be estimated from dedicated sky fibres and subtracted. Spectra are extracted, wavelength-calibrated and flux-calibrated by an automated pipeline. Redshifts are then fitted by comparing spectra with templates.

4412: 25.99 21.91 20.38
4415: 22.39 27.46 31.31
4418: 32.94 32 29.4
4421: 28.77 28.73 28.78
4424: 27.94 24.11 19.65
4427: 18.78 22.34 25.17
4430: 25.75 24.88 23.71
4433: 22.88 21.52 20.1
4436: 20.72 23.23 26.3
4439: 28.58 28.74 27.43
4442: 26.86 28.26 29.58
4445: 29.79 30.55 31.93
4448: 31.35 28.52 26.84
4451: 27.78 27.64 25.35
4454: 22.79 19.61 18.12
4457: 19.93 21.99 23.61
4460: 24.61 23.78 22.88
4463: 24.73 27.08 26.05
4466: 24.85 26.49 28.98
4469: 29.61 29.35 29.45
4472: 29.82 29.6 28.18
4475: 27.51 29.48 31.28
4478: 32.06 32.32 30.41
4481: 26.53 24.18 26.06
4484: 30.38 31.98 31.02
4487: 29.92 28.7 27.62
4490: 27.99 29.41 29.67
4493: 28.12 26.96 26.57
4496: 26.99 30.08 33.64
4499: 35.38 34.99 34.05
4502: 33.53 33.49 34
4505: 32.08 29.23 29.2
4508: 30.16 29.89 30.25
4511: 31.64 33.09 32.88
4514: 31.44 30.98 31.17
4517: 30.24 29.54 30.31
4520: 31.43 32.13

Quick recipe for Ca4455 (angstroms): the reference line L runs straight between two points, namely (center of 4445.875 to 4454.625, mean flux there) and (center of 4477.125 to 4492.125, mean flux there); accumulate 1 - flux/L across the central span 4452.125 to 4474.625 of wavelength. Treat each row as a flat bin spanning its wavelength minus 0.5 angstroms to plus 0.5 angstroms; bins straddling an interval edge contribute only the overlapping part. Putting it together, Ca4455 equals 2.4 angstroms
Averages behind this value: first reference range 27.9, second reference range 29.3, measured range 25.4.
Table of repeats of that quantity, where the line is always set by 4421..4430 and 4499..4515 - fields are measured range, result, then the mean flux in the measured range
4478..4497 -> 1.0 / 28.7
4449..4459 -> 1.3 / 23.6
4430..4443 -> 0.5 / 24.8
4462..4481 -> 0.2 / 28.5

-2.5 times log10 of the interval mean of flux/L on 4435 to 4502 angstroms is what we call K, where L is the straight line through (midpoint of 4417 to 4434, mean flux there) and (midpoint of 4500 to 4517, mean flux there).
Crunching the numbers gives 0.05 mag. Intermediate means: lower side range 26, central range 27.8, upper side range 31.7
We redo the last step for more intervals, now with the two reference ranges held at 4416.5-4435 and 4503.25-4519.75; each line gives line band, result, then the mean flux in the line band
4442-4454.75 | -0.04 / 28.1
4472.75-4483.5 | 0.01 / 28.9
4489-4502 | -0.01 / 30.3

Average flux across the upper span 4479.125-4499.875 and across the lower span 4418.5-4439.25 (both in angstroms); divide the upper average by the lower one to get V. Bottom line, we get 1.18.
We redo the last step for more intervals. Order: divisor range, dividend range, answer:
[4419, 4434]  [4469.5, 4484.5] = 1.16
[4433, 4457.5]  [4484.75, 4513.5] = 1.19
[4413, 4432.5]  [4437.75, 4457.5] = 1.03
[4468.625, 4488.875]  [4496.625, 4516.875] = 1.09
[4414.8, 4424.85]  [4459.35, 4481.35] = 0.96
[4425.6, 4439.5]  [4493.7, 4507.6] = 1.36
